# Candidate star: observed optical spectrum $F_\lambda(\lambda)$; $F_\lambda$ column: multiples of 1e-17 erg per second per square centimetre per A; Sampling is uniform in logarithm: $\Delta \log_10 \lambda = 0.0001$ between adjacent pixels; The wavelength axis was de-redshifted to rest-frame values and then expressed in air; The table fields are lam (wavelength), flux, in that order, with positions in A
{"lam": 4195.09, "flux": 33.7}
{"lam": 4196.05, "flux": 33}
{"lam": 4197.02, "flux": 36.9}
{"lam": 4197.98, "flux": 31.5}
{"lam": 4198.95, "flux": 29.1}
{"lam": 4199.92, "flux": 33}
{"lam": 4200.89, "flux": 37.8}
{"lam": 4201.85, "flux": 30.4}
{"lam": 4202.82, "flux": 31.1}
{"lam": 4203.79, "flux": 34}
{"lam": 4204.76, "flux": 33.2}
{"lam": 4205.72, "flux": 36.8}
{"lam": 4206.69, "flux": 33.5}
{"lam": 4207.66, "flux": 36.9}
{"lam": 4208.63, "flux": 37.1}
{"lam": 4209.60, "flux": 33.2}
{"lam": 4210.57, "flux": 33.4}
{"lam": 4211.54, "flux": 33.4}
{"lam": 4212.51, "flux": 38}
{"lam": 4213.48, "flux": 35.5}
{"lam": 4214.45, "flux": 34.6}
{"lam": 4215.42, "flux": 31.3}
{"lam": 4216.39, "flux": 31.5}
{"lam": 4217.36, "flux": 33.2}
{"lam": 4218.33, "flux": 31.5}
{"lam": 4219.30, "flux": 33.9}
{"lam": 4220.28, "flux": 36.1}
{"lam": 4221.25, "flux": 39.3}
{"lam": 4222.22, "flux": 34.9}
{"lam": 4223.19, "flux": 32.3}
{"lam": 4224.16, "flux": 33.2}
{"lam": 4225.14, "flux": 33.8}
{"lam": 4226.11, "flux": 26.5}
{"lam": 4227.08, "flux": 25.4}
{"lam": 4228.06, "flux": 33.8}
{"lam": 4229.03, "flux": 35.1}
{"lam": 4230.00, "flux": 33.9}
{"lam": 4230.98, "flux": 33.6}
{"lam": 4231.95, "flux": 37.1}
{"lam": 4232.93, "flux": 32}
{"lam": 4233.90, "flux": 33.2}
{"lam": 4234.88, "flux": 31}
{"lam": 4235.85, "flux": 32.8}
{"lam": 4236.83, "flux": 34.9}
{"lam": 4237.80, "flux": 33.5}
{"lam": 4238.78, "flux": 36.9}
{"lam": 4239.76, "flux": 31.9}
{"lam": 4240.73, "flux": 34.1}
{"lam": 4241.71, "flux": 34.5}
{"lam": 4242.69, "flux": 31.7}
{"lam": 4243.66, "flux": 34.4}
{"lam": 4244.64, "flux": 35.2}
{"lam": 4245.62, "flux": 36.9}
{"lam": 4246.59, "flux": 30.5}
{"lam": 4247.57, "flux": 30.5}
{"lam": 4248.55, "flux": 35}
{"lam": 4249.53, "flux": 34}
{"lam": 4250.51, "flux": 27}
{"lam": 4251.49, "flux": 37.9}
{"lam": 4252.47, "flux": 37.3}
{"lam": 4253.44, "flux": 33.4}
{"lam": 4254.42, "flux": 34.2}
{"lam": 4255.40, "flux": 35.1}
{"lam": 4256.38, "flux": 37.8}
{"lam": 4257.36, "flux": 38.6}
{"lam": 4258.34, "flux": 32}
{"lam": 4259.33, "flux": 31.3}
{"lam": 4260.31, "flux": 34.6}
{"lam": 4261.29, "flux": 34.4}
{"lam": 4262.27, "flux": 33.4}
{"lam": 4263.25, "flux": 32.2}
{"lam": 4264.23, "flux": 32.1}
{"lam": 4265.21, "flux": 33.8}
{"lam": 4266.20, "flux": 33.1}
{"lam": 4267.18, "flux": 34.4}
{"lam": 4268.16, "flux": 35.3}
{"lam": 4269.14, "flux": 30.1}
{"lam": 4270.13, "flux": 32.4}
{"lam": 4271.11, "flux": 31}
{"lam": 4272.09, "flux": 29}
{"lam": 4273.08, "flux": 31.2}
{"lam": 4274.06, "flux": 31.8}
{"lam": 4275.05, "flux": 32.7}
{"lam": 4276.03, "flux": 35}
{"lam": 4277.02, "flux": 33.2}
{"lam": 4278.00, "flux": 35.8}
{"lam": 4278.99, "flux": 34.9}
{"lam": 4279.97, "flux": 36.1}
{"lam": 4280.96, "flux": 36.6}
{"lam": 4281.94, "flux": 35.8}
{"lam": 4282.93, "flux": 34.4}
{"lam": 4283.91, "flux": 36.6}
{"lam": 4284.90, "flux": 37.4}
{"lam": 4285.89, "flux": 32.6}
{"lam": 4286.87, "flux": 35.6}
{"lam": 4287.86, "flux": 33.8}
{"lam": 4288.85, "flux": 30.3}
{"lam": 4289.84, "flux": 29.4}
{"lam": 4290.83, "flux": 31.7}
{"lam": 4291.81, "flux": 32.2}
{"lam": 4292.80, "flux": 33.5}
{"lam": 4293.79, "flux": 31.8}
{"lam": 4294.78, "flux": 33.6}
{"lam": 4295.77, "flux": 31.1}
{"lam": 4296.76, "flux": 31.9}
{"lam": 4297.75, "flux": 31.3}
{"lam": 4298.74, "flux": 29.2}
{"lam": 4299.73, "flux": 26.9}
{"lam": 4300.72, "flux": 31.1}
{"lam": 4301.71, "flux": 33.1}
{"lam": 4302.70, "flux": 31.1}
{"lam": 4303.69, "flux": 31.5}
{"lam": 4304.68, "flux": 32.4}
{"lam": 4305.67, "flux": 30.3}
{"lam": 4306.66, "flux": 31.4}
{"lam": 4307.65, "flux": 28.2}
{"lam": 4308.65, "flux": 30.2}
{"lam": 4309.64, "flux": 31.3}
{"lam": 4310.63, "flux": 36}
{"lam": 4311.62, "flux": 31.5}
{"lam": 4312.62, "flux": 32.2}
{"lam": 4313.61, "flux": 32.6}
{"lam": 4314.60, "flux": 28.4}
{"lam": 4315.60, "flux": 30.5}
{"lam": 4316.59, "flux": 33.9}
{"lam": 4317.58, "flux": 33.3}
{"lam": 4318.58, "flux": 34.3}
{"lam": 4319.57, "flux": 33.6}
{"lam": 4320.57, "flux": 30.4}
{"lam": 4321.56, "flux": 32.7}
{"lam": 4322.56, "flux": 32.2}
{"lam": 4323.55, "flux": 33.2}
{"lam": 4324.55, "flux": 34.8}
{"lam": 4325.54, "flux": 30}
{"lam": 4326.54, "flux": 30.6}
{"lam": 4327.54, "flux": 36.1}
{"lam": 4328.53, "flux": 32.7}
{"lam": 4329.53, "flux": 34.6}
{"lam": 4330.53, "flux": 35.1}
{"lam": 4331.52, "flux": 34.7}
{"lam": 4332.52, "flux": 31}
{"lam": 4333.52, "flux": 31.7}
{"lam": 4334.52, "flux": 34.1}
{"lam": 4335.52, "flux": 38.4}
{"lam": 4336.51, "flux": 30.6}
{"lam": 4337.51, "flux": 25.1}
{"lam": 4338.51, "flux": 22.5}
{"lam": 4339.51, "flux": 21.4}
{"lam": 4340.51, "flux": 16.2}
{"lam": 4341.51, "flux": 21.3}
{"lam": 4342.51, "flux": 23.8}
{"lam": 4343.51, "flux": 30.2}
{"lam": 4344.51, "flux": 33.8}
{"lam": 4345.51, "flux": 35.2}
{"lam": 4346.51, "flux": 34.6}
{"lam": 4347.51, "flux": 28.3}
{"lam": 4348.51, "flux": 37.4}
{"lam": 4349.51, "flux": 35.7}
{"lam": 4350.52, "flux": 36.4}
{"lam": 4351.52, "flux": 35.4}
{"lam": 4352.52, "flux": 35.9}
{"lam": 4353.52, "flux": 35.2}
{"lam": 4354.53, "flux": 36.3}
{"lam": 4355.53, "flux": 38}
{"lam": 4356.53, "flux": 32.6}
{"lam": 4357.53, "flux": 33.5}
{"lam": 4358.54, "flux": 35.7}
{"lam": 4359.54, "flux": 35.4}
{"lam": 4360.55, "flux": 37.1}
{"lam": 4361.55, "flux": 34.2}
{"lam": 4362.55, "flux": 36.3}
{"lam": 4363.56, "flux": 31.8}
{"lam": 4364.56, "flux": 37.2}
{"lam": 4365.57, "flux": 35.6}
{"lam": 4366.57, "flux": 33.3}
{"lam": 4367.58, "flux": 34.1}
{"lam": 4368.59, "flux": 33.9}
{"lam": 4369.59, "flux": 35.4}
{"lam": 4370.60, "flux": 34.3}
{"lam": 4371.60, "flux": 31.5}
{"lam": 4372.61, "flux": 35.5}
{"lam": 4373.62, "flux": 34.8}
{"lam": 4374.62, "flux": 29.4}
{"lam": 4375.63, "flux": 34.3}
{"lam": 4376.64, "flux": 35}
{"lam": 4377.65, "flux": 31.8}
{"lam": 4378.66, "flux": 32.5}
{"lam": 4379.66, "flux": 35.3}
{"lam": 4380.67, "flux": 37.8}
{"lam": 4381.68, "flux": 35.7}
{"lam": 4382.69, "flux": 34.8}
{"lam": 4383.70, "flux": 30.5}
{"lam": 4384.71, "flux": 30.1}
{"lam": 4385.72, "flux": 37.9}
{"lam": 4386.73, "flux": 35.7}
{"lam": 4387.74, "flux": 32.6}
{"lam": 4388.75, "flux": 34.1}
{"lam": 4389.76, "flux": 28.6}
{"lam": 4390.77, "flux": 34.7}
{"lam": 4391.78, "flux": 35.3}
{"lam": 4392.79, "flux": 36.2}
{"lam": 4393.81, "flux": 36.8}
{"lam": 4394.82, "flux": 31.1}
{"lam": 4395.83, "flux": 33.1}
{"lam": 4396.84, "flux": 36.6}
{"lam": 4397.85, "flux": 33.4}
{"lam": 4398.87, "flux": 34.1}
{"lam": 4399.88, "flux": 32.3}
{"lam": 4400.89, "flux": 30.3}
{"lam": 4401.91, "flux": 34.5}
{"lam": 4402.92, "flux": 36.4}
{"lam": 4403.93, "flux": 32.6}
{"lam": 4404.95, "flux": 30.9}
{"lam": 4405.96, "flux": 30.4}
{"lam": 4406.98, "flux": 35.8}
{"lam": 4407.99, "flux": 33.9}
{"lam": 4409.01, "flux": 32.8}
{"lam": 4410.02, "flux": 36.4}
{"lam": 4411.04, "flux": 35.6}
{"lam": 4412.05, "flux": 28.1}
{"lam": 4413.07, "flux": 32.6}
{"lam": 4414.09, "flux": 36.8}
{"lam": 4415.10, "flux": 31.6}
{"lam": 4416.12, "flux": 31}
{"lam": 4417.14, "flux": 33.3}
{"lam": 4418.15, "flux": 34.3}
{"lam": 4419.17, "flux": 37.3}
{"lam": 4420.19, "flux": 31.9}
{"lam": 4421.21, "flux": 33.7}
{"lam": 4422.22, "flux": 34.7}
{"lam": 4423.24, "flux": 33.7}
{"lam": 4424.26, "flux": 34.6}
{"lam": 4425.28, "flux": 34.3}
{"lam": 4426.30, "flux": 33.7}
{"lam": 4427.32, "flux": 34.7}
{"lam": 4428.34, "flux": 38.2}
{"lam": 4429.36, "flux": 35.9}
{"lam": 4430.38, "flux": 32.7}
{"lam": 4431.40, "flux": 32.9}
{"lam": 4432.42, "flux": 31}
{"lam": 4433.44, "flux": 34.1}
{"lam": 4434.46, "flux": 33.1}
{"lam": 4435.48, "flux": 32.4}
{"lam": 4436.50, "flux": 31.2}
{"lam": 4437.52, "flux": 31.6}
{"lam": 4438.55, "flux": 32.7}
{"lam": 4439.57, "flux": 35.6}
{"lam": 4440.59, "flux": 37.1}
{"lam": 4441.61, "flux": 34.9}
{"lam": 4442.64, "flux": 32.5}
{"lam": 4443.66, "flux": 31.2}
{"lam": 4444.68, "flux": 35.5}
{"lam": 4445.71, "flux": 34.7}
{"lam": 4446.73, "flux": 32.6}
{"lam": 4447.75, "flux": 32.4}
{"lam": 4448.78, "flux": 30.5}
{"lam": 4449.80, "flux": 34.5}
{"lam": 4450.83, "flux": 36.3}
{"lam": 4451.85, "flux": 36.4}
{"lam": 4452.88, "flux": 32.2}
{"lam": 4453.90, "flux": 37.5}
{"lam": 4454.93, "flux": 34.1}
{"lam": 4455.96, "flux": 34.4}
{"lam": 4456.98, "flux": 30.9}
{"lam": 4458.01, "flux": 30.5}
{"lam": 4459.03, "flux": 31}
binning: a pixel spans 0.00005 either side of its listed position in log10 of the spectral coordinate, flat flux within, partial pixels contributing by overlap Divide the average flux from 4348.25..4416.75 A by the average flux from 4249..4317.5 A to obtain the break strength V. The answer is 1.0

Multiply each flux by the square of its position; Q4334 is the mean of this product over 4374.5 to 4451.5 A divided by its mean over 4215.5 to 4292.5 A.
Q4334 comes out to 1.08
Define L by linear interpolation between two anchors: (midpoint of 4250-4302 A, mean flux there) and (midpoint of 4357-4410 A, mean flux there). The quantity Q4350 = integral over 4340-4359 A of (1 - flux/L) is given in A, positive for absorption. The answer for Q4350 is 0.77 A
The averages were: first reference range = 33.2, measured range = 32.4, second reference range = 34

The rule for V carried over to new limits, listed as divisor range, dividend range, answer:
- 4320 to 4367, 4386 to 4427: 1.04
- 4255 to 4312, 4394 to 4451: 1.02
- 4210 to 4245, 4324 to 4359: 0.95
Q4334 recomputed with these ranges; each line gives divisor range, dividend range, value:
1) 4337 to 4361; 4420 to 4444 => 1.11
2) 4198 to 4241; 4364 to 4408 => 1.09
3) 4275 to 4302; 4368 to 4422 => 1.07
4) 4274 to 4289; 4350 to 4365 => 1.06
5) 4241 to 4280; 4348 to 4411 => 1.08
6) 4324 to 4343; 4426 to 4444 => 1.19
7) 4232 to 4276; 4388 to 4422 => 1.08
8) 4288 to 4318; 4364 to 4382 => 1.13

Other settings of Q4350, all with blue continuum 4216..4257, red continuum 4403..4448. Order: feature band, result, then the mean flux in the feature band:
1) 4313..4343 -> 2.6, 30.7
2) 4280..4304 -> 0.7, 32.7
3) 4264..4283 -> 0.1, 33.4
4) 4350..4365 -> -0.8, 35.4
